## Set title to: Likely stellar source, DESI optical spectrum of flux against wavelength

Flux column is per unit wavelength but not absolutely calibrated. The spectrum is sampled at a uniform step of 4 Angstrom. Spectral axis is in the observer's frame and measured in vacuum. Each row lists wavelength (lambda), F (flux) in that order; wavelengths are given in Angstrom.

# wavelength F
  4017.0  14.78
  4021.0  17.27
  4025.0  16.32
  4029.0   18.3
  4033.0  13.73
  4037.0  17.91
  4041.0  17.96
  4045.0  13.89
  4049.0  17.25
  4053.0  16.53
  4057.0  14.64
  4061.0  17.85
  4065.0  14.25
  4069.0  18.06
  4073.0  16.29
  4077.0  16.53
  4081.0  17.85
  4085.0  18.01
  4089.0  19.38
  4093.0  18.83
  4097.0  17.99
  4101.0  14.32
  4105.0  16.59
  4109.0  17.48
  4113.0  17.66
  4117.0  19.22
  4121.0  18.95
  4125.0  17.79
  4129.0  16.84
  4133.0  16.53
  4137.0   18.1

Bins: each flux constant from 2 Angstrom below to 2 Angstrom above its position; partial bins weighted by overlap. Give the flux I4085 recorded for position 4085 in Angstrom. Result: 18.01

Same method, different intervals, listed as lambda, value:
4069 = 18.06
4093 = 18.83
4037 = 17.91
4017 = 14.78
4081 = 17.85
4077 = 16.53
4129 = 16.84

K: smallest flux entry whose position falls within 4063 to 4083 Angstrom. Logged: 14.25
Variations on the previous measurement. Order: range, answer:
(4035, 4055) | 13.89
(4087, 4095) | 18.83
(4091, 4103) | 14.32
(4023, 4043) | 13.73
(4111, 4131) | 16.84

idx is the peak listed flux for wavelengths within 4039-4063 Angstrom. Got 17.96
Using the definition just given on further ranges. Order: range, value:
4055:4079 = 18.06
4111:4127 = 19.22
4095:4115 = 17.99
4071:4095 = 19.38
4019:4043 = 18.3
